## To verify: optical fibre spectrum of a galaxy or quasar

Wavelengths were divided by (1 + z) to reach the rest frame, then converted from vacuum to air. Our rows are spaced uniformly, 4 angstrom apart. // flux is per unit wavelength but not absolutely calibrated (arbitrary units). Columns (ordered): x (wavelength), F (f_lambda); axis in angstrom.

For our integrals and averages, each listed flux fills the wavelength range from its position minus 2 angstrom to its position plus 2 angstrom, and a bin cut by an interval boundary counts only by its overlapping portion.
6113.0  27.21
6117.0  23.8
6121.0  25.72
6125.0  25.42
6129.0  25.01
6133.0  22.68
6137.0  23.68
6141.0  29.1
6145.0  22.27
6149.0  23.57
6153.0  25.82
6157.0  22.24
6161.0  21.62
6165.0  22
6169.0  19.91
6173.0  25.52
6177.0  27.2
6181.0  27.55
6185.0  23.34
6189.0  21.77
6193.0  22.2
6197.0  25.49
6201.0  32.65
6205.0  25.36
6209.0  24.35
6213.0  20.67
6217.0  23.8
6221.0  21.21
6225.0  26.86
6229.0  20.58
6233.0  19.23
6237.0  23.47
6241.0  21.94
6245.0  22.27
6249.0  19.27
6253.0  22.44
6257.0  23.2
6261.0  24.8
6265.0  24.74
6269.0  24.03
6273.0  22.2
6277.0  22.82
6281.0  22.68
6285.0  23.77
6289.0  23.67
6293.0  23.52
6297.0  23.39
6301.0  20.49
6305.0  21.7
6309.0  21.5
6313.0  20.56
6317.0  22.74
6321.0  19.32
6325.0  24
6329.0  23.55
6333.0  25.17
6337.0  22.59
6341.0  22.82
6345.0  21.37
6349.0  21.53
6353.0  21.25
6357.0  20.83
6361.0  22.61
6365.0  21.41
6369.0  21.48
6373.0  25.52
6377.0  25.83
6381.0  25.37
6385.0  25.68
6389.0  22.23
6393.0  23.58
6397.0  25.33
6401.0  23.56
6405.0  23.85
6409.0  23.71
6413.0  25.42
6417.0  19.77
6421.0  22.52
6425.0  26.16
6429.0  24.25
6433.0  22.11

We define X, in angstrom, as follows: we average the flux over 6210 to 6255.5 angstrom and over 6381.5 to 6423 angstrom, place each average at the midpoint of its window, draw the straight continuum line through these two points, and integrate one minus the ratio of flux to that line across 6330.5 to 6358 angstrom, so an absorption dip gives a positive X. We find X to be 0.9 angstrom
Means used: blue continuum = 22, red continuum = 23.6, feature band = 22.3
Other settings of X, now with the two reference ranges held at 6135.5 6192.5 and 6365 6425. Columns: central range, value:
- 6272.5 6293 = 0.6 angstrom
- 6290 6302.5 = 0.6 angstrom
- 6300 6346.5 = 3.3 angstrom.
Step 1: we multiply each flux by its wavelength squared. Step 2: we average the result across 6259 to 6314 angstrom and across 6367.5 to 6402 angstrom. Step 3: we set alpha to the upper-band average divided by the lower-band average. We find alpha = 1.10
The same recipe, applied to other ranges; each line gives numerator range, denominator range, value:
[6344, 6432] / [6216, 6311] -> 1.07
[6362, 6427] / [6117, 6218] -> 1.05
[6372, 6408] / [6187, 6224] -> 1.07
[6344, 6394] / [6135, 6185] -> 1.02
